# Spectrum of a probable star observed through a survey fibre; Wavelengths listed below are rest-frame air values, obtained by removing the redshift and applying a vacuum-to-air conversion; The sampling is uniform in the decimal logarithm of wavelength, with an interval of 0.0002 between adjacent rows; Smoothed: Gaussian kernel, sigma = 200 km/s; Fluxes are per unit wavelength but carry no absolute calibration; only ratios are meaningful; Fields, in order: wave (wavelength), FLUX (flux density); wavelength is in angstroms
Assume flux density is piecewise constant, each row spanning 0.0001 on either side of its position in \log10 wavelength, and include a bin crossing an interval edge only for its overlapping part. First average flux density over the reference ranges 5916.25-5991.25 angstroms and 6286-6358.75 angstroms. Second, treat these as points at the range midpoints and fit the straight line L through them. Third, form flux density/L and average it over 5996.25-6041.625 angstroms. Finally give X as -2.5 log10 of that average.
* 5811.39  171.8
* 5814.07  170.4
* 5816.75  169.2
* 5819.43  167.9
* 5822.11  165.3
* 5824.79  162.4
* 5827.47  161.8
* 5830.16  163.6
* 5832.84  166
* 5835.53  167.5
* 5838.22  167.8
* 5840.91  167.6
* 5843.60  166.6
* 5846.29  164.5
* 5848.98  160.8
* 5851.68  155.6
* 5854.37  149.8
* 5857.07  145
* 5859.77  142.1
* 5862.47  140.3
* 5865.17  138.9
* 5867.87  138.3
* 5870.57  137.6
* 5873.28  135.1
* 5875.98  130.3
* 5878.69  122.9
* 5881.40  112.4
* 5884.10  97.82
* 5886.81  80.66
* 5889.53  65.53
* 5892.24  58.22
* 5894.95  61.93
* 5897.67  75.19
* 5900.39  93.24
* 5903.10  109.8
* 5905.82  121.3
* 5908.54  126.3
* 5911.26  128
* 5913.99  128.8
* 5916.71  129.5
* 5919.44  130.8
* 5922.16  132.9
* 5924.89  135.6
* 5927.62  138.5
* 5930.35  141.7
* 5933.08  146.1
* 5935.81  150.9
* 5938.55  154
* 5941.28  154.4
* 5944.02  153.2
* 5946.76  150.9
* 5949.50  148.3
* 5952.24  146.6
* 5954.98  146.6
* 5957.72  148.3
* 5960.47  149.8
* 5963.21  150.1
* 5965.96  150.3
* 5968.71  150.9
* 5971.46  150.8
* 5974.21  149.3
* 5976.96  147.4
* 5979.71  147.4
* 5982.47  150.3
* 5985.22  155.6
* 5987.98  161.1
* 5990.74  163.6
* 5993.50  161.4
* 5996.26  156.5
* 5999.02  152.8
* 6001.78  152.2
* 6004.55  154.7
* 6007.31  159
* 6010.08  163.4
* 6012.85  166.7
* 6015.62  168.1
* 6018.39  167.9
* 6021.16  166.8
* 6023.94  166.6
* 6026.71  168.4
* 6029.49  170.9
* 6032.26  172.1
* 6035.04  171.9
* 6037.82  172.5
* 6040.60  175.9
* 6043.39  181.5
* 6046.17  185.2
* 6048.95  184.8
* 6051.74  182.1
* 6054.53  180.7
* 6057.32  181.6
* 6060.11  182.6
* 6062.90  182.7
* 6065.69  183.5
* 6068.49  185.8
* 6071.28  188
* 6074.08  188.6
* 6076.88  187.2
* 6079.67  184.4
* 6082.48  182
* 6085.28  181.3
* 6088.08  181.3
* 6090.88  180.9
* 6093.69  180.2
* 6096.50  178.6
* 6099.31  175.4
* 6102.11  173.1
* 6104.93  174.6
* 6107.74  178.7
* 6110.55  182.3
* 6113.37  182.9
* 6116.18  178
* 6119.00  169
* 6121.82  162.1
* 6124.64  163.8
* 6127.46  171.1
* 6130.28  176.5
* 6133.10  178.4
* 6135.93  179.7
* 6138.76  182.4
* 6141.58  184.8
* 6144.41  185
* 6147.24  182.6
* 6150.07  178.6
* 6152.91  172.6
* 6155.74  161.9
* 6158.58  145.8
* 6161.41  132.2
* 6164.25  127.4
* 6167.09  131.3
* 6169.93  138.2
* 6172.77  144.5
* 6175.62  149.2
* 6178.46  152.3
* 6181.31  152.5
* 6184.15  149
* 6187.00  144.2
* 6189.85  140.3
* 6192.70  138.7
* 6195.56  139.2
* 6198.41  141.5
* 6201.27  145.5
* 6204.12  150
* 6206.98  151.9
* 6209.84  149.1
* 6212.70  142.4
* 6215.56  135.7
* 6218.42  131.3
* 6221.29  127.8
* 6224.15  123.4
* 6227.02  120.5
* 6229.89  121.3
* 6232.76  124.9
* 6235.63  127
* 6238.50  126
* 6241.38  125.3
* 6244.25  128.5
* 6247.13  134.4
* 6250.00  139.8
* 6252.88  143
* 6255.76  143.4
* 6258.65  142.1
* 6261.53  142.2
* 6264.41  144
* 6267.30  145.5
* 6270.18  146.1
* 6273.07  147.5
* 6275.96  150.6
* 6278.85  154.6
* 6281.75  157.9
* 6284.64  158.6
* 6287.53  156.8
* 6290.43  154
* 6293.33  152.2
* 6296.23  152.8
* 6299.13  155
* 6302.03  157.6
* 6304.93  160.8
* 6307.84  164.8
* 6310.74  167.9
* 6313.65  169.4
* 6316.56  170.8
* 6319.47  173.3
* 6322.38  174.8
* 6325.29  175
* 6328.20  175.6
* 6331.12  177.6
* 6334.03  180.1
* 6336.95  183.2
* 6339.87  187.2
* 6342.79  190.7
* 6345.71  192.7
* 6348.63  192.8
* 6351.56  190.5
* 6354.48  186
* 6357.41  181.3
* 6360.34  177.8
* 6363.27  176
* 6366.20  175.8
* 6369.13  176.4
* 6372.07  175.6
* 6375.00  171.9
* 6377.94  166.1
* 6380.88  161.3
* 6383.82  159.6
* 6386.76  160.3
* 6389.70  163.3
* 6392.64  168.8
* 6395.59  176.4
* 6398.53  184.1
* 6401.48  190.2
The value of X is -0.089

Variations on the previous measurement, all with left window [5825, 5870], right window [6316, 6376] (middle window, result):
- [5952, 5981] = 0.09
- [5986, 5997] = 0.02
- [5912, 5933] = 0.19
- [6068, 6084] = -0.12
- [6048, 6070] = -0.10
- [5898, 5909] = 0.42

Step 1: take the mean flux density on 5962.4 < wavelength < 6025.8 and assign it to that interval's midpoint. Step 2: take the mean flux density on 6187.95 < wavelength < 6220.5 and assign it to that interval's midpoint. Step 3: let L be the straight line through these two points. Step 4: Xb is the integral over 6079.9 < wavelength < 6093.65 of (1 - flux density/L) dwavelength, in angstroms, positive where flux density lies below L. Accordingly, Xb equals -2.8 angstroms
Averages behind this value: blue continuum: 157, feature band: 181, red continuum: 142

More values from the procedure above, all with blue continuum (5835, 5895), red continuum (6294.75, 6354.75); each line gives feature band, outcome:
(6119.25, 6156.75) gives -4.3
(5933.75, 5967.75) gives -2.5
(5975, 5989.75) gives -1.0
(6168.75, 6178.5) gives 0.9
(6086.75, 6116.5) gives -4.8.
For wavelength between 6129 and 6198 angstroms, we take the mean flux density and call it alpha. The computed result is 157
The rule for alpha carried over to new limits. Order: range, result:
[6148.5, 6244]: 141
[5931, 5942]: 151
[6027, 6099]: 181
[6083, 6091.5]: 181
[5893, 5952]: 129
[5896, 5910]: 104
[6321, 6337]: 177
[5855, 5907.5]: 111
